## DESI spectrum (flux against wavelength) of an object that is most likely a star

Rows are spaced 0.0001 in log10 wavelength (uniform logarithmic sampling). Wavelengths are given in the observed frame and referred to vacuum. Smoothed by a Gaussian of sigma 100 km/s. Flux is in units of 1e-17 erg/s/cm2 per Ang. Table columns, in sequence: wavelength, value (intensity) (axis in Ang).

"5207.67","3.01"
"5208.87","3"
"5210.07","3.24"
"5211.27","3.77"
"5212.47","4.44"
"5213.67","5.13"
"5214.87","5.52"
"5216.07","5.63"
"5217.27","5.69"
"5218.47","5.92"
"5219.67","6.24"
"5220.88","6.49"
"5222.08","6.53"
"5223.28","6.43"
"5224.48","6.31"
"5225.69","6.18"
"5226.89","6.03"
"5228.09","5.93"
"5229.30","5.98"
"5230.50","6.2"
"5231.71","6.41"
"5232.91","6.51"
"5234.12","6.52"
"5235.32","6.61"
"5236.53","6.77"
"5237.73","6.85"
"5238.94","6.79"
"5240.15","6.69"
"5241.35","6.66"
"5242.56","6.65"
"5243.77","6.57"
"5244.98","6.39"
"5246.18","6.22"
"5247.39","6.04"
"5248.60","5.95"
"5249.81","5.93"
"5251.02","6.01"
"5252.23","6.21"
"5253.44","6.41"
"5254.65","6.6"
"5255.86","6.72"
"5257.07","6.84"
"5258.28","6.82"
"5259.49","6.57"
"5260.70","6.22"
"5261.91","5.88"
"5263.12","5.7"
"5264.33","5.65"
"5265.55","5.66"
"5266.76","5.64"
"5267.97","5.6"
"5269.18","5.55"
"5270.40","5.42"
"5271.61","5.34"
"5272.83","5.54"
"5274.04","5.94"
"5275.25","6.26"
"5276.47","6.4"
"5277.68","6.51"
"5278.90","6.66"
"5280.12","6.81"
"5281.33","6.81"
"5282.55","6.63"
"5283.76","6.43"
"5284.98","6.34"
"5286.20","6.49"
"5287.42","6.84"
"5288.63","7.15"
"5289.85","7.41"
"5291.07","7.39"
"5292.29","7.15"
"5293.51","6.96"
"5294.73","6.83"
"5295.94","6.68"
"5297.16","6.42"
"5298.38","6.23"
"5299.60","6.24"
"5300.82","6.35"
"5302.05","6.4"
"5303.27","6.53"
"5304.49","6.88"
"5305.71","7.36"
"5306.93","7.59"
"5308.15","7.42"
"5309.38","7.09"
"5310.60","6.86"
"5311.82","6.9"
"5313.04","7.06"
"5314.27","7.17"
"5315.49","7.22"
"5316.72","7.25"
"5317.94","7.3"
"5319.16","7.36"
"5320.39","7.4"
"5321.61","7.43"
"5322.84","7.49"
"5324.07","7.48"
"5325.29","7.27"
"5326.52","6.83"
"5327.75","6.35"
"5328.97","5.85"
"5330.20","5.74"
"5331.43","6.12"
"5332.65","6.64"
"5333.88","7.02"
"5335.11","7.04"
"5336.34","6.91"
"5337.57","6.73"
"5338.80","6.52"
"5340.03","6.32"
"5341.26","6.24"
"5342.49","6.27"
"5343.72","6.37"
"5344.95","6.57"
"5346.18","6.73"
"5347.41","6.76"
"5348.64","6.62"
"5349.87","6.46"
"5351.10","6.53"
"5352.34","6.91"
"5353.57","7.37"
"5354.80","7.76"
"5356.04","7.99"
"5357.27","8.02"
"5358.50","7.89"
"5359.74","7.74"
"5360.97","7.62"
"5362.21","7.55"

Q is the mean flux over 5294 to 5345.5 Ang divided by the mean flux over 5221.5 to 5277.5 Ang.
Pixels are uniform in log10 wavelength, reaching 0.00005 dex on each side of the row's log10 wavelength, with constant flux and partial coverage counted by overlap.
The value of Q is 1.09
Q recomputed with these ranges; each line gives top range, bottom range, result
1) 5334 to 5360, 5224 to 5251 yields 1.09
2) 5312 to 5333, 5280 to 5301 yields 1.03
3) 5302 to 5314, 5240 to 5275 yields 1.15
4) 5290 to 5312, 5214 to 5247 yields 1.09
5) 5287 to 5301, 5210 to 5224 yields 1.24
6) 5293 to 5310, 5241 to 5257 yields 1.07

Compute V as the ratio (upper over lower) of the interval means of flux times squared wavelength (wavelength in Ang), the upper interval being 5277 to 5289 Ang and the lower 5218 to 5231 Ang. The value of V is 1.10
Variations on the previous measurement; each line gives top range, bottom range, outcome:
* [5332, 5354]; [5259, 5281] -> 1.15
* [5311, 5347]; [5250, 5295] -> 1.09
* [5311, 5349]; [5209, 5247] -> 1.18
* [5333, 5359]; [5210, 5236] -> 1.23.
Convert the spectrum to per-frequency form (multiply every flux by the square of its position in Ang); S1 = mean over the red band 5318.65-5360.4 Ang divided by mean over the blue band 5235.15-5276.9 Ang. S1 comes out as 1.15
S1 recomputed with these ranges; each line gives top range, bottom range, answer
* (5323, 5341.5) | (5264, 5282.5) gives 1.13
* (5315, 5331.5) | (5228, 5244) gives 1.10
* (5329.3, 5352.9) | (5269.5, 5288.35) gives 1.06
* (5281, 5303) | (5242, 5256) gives 1.08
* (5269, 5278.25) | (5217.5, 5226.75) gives 0.96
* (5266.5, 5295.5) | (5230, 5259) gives 1.01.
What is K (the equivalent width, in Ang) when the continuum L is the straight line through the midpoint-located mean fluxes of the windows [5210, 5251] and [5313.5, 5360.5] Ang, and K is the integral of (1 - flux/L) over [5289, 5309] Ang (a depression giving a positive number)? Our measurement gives -0.7 Ang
